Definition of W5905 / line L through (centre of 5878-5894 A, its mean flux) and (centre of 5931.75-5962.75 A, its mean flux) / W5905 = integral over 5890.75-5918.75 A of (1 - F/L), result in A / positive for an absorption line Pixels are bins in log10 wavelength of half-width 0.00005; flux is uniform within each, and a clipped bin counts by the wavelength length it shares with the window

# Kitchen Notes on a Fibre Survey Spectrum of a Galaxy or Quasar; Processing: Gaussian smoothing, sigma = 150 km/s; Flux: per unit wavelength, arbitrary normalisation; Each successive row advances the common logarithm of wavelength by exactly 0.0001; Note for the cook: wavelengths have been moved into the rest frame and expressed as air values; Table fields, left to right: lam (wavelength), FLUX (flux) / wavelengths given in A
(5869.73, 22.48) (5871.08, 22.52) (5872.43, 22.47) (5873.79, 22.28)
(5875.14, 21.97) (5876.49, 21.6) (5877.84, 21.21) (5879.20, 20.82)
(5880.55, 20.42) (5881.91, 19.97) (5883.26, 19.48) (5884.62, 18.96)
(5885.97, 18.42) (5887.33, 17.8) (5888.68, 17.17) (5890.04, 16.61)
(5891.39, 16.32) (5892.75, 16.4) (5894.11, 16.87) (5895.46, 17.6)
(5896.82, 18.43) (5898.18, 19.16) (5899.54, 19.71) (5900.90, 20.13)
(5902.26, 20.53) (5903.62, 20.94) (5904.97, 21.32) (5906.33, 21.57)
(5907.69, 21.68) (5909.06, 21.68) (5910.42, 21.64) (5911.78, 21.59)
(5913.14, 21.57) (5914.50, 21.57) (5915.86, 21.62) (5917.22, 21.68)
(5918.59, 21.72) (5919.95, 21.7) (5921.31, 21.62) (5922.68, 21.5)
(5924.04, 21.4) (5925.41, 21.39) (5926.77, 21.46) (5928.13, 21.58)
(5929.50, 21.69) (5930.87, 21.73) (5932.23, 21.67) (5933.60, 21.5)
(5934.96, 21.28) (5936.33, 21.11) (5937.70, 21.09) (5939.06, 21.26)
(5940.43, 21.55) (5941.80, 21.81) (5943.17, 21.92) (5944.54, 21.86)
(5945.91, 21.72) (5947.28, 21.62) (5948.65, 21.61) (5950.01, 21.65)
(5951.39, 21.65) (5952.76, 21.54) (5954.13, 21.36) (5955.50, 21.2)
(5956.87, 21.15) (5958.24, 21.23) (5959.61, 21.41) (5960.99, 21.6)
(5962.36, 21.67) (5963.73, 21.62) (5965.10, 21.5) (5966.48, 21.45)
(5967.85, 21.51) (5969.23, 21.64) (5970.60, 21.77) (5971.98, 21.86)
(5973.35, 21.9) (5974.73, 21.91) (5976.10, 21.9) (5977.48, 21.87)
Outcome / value -1.1 A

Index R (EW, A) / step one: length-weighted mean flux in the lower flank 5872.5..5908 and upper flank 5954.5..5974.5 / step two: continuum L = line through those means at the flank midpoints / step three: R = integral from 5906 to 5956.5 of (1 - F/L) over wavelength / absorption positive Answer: -2.3 A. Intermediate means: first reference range 19.5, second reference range 21.5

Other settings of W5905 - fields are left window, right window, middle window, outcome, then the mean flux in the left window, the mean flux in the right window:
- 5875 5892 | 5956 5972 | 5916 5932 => -1.0 A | 19.2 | 21.5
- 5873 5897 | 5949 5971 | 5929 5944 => -0.6 A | 19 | 21.5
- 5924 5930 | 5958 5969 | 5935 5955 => 0.0 A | 21.5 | 21.5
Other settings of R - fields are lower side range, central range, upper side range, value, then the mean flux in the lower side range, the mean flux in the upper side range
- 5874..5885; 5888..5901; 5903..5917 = 2.1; 20.7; 21.5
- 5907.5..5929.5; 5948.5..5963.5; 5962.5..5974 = 0.1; 21.6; 21.7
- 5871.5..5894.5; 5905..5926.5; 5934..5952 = -1.1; 19.4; 21.5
